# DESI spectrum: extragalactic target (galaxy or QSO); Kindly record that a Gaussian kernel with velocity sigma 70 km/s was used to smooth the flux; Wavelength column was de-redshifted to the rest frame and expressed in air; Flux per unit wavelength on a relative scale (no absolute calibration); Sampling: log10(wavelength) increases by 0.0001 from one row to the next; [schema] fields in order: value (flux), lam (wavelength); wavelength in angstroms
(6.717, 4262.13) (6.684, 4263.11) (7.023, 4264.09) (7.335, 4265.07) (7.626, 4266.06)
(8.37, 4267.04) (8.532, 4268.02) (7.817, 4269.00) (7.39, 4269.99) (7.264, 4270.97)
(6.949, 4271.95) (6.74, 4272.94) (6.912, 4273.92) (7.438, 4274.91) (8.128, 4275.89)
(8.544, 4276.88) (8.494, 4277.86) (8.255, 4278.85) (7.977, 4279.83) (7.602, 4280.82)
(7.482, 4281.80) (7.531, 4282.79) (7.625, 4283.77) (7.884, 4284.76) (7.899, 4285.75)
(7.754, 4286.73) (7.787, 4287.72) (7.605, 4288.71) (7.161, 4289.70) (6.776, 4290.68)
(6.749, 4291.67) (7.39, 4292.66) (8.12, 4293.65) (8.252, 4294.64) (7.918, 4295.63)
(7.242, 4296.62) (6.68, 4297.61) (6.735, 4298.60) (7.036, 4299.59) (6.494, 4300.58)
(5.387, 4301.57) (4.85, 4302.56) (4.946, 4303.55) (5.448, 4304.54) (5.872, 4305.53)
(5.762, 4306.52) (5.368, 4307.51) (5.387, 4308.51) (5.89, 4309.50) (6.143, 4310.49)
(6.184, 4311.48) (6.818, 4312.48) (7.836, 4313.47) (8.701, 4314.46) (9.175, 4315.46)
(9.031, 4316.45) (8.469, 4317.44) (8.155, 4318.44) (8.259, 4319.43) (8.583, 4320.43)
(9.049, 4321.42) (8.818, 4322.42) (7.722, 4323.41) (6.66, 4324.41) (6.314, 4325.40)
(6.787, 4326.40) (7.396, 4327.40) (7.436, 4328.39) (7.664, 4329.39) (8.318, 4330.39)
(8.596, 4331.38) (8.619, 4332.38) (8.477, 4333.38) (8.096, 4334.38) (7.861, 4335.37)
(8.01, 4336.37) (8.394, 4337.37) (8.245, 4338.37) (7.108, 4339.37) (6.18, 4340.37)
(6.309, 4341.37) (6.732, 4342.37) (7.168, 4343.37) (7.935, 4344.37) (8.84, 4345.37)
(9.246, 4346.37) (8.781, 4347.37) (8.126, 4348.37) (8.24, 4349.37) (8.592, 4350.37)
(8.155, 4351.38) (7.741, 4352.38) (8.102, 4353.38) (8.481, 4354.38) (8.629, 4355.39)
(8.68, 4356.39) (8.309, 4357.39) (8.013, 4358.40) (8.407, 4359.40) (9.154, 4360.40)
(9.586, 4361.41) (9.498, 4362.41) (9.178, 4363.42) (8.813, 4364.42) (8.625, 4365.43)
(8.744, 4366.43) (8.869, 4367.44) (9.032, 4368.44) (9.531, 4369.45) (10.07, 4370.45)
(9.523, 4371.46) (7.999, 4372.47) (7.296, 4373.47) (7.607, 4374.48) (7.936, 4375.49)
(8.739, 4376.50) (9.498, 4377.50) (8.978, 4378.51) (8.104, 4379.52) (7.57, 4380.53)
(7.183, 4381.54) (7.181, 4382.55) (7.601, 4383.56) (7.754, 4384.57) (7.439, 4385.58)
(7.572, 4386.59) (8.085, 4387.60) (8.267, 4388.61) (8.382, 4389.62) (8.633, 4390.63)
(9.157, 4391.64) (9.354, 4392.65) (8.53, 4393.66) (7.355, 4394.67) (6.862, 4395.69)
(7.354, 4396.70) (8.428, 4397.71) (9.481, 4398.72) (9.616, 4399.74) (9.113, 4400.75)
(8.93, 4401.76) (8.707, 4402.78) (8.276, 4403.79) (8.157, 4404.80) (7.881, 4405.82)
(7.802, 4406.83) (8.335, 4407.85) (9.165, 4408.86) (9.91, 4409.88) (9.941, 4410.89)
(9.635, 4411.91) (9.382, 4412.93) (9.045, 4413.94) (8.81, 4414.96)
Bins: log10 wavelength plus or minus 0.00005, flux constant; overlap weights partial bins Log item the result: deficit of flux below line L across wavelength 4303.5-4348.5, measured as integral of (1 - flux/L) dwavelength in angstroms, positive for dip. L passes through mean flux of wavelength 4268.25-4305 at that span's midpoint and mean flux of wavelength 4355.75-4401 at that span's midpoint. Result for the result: 1.54 angstroms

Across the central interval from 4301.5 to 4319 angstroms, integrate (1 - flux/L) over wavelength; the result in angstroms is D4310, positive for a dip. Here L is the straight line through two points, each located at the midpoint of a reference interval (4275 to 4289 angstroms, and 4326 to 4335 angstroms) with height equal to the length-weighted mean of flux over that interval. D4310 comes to 2.8 angstroms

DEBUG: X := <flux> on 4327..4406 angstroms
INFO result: 8.29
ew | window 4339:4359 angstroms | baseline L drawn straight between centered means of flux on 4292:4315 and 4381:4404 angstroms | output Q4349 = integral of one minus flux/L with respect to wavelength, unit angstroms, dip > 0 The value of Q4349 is -1.5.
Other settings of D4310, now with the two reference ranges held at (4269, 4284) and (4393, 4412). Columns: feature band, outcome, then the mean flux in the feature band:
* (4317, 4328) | 0.20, 7.83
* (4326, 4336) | 0.13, 7.94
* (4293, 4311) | 3.46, 6.32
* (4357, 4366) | -0.62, 8.85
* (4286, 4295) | 0.26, 7.51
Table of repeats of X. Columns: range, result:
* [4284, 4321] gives 7.08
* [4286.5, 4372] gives 7.76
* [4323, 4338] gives 7.76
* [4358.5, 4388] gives 8.46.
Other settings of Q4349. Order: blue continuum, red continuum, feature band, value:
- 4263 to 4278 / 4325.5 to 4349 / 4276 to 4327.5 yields 2.78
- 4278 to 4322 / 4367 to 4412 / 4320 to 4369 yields -2.08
